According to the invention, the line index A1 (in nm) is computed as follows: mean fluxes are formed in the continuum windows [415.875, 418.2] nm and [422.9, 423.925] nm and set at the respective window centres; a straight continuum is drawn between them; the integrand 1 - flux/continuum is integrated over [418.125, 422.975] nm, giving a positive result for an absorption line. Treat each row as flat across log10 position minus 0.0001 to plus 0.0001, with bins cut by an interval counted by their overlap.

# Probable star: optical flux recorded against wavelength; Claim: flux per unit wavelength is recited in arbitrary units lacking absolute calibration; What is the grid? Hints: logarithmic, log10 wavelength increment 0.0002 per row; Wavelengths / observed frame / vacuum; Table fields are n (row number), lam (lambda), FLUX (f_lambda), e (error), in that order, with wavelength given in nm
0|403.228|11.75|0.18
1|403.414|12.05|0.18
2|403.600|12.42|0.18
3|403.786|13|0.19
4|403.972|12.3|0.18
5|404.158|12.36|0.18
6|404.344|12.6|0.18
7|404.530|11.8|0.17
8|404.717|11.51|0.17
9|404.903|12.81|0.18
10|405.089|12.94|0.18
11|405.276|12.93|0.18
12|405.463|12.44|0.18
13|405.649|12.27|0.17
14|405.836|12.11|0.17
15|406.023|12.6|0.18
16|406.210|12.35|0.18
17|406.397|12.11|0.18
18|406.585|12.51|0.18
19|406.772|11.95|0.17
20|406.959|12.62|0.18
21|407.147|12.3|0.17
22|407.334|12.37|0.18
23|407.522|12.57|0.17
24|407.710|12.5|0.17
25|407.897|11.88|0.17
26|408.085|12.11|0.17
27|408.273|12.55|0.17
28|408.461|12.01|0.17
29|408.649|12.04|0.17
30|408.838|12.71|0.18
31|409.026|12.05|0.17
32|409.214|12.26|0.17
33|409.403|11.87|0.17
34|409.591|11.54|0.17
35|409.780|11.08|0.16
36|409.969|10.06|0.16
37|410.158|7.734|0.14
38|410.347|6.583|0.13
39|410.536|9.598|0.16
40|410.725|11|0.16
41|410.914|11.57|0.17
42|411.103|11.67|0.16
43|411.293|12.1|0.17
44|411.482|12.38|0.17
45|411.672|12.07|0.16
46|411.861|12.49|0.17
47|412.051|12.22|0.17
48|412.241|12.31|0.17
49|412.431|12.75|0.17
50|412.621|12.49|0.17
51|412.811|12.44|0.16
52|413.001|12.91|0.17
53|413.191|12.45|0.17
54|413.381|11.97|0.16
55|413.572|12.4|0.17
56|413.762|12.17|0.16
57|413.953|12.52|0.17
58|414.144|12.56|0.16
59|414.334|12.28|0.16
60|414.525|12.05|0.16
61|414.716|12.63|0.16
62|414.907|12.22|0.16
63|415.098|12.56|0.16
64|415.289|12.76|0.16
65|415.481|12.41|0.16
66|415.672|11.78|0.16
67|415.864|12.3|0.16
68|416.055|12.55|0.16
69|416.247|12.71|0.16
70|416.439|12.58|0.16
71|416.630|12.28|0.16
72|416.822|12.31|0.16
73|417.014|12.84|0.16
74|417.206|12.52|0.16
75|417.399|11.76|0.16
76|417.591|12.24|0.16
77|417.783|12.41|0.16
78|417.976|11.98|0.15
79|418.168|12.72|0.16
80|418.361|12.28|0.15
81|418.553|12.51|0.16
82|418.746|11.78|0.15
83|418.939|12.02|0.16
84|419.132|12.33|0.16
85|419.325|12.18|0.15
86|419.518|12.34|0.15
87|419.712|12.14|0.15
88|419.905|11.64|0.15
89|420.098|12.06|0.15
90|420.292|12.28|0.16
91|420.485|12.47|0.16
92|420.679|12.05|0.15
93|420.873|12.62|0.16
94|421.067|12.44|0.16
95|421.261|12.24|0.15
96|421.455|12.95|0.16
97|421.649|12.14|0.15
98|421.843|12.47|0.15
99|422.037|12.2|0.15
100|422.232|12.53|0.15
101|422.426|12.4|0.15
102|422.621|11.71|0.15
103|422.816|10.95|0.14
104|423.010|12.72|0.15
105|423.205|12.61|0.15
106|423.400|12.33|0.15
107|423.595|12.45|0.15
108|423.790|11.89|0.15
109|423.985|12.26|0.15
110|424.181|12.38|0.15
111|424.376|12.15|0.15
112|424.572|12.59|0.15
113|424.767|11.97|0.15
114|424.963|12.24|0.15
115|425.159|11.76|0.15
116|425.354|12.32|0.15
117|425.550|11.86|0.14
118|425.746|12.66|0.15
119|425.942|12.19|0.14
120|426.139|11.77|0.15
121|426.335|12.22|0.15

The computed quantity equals 0.068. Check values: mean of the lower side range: 12.4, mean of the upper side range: 12.4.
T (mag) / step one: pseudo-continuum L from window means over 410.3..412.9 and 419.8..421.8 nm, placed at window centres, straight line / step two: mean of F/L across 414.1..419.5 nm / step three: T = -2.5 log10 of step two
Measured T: -0.030 mag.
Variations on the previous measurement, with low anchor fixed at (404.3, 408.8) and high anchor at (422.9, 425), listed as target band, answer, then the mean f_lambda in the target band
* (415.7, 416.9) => -0.008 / 12.4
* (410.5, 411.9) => 0.060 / 11.7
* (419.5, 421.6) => 0.003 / 12.3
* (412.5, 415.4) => -0.009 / 12.4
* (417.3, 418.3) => 0.009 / 12.2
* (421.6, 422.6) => 0.001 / 12.3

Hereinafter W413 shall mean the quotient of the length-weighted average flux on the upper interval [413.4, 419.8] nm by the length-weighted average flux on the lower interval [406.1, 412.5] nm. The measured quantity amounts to 1.05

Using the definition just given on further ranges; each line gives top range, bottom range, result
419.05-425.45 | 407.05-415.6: 1.03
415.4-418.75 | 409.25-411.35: 1.18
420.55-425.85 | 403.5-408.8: 0.99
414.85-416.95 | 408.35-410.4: 1.13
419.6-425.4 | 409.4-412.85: 1.09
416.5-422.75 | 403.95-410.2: 1.02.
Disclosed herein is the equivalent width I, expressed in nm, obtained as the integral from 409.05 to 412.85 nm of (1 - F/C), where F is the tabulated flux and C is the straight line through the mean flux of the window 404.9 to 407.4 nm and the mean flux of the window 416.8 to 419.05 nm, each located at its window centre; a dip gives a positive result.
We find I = 0.327 nm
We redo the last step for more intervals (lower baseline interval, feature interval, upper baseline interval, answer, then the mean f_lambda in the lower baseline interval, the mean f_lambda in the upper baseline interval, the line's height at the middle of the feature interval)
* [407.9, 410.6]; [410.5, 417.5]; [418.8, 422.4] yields -0.42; 11.1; 12.3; 11.6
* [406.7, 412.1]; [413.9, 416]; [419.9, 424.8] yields -0.09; 11.6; 12.3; 11.9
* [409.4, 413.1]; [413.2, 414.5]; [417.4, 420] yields -0.08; 11.3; 12.2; 11.6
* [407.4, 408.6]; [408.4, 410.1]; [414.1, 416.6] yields 0.09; 12.3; 12.4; 12.3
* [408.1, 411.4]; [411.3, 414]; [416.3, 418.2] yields -0.18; 11.1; 12.4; 11.6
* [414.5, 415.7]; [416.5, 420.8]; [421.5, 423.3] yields 0.02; 12.4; 12.2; 12.3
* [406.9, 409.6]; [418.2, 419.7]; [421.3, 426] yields 0.00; 12.2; 12.2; 12.2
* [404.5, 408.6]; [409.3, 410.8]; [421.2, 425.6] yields 0.29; 12.3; 12.2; 12.3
